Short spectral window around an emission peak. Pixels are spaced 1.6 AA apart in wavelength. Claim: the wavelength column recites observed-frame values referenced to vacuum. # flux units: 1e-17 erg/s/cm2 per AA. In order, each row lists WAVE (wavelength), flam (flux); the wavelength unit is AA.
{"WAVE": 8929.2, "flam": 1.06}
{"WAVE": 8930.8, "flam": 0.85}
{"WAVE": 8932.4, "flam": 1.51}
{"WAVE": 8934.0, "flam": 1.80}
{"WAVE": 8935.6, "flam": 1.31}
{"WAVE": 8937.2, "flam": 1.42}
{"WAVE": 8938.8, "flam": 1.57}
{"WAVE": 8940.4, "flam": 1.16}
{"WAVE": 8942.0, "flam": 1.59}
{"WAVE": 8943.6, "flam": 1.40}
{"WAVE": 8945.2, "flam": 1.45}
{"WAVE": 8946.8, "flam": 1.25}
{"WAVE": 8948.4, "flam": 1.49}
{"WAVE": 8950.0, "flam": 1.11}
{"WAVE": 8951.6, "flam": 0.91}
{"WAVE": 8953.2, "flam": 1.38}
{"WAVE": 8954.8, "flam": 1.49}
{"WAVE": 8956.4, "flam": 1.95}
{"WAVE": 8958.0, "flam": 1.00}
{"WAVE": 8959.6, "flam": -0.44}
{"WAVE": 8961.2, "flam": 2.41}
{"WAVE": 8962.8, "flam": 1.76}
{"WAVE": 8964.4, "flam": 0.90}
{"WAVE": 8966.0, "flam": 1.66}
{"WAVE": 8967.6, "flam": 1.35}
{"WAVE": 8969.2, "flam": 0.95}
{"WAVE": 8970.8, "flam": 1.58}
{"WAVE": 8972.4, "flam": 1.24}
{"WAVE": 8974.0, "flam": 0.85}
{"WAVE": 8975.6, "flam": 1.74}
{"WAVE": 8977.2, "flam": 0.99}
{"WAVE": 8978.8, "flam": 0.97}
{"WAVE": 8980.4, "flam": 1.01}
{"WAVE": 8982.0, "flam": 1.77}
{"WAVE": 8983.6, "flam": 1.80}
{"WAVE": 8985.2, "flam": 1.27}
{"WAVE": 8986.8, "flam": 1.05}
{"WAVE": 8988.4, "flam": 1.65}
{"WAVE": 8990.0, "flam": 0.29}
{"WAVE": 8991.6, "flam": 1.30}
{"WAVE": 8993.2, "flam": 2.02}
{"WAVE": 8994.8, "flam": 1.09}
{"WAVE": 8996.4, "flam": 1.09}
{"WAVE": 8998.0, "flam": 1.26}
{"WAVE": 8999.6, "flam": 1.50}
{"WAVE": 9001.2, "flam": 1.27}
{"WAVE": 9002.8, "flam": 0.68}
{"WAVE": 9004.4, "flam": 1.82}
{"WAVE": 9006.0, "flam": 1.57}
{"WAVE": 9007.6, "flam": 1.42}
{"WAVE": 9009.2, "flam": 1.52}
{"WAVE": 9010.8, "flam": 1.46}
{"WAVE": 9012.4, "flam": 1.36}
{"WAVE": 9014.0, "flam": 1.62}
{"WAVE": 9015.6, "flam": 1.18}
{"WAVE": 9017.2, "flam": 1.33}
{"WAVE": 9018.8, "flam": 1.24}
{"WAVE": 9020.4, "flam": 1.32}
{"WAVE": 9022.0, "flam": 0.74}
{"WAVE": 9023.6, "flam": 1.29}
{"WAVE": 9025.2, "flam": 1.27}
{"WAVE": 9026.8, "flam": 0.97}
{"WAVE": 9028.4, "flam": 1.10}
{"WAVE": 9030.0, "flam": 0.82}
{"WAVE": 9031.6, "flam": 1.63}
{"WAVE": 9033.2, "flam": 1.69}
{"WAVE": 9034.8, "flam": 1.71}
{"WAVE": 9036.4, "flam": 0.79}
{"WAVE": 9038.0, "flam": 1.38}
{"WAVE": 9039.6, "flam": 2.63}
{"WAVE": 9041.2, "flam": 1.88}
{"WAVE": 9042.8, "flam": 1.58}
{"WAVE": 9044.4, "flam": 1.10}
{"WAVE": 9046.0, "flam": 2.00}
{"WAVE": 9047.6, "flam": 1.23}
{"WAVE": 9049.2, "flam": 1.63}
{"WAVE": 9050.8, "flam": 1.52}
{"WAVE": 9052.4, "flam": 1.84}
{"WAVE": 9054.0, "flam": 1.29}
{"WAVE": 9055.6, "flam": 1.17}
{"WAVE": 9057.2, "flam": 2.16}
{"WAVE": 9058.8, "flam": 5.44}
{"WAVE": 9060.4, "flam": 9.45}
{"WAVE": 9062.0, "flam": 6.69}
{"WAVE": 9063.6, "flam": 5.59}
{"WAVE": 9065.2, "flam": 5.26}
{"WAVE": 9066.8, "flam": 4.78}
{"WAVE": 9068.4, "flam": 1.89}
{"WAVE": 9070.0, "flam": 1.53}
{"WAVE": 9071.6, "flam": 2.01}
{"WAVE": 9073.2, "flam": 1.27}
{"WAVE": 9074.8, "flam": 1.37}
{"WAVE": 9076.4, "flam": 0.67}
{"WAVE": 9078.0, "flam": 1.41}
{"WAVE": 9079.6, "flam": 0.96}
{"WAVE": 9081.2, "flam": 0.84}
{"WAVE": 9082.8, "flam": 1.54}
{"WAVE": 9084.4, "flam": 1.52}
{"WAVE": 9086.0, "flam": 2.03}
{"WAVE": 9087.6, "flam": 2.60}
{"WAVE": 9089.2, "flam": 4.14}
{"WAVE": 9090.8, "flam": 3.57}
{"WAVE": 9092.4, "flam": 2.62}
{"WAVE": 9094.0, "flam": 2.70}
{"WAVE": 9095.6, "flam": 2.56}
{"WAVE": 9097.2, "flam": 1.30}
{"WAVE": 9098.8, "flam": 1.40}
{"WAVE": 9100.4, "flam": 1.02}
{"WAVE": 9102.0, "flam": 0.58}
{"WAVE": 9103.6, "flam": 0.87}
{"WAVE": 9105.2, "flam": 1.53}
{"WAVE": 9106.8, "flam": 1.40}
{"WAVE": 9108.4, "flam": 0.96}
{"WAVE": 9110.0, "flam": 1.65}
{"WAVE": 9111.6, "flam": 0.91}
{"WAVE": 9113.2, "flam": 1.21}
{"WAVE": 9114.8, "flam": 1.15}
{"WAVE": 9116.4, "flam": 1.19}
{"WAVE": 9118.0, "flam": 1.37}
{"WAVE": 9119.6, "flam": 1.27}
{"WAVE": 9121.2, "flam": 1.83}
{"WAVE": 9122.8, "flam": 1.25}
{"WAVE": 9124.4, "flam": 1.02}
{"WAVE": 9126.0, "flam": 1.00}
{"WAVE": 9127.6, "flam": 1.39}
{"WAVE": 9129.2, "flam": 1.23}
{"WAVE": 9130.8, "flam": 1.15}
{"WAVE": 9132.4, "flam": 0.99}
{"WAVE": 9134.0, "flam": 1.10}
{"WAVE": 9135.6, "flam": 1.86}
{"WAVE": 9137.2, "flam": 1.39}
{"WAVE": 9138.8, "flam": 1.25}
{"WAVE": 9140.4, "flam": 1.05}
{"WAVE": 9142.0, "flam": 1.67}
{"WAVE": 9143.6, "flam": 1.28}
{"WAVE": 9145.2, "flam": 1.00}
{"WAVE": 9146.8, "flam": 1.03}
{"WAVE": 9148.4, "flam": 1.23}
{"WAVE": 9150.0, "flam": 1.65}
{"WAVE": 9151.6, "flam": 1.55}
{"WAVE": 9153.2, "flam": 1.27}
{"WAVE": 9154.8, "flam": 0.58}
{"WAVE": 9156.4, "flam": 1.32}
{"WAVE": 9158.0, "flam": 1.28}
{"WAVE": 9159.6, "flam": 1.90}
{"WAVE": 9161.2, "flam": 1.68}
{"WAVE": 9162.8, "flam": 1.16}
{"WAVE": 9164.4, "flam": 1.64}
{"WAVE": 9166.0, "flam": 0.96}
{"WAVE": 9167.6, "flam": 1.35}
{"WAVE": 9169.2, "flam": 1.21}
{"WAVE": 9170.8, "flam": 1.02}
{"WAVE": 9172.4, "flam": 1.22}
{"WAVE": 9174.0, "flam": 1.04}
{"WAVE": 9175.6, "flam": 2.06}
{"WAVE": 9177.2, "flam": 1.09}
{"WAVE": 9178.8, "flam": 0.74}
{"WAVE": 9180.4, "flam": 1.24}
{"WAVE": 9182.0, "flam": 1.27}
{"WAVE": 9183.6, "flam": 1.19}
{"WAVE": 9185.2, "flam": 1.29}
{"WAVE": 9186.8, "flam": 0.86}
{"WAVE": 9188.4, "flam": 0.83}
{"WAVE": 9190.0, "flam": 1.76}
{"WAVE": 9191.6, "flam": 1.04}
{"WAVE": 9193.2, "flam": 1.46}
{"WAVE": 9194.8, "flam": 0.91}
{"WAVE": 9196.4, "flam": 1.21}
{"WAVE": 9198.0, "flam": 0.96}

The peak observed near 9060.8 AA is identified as H-alpha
